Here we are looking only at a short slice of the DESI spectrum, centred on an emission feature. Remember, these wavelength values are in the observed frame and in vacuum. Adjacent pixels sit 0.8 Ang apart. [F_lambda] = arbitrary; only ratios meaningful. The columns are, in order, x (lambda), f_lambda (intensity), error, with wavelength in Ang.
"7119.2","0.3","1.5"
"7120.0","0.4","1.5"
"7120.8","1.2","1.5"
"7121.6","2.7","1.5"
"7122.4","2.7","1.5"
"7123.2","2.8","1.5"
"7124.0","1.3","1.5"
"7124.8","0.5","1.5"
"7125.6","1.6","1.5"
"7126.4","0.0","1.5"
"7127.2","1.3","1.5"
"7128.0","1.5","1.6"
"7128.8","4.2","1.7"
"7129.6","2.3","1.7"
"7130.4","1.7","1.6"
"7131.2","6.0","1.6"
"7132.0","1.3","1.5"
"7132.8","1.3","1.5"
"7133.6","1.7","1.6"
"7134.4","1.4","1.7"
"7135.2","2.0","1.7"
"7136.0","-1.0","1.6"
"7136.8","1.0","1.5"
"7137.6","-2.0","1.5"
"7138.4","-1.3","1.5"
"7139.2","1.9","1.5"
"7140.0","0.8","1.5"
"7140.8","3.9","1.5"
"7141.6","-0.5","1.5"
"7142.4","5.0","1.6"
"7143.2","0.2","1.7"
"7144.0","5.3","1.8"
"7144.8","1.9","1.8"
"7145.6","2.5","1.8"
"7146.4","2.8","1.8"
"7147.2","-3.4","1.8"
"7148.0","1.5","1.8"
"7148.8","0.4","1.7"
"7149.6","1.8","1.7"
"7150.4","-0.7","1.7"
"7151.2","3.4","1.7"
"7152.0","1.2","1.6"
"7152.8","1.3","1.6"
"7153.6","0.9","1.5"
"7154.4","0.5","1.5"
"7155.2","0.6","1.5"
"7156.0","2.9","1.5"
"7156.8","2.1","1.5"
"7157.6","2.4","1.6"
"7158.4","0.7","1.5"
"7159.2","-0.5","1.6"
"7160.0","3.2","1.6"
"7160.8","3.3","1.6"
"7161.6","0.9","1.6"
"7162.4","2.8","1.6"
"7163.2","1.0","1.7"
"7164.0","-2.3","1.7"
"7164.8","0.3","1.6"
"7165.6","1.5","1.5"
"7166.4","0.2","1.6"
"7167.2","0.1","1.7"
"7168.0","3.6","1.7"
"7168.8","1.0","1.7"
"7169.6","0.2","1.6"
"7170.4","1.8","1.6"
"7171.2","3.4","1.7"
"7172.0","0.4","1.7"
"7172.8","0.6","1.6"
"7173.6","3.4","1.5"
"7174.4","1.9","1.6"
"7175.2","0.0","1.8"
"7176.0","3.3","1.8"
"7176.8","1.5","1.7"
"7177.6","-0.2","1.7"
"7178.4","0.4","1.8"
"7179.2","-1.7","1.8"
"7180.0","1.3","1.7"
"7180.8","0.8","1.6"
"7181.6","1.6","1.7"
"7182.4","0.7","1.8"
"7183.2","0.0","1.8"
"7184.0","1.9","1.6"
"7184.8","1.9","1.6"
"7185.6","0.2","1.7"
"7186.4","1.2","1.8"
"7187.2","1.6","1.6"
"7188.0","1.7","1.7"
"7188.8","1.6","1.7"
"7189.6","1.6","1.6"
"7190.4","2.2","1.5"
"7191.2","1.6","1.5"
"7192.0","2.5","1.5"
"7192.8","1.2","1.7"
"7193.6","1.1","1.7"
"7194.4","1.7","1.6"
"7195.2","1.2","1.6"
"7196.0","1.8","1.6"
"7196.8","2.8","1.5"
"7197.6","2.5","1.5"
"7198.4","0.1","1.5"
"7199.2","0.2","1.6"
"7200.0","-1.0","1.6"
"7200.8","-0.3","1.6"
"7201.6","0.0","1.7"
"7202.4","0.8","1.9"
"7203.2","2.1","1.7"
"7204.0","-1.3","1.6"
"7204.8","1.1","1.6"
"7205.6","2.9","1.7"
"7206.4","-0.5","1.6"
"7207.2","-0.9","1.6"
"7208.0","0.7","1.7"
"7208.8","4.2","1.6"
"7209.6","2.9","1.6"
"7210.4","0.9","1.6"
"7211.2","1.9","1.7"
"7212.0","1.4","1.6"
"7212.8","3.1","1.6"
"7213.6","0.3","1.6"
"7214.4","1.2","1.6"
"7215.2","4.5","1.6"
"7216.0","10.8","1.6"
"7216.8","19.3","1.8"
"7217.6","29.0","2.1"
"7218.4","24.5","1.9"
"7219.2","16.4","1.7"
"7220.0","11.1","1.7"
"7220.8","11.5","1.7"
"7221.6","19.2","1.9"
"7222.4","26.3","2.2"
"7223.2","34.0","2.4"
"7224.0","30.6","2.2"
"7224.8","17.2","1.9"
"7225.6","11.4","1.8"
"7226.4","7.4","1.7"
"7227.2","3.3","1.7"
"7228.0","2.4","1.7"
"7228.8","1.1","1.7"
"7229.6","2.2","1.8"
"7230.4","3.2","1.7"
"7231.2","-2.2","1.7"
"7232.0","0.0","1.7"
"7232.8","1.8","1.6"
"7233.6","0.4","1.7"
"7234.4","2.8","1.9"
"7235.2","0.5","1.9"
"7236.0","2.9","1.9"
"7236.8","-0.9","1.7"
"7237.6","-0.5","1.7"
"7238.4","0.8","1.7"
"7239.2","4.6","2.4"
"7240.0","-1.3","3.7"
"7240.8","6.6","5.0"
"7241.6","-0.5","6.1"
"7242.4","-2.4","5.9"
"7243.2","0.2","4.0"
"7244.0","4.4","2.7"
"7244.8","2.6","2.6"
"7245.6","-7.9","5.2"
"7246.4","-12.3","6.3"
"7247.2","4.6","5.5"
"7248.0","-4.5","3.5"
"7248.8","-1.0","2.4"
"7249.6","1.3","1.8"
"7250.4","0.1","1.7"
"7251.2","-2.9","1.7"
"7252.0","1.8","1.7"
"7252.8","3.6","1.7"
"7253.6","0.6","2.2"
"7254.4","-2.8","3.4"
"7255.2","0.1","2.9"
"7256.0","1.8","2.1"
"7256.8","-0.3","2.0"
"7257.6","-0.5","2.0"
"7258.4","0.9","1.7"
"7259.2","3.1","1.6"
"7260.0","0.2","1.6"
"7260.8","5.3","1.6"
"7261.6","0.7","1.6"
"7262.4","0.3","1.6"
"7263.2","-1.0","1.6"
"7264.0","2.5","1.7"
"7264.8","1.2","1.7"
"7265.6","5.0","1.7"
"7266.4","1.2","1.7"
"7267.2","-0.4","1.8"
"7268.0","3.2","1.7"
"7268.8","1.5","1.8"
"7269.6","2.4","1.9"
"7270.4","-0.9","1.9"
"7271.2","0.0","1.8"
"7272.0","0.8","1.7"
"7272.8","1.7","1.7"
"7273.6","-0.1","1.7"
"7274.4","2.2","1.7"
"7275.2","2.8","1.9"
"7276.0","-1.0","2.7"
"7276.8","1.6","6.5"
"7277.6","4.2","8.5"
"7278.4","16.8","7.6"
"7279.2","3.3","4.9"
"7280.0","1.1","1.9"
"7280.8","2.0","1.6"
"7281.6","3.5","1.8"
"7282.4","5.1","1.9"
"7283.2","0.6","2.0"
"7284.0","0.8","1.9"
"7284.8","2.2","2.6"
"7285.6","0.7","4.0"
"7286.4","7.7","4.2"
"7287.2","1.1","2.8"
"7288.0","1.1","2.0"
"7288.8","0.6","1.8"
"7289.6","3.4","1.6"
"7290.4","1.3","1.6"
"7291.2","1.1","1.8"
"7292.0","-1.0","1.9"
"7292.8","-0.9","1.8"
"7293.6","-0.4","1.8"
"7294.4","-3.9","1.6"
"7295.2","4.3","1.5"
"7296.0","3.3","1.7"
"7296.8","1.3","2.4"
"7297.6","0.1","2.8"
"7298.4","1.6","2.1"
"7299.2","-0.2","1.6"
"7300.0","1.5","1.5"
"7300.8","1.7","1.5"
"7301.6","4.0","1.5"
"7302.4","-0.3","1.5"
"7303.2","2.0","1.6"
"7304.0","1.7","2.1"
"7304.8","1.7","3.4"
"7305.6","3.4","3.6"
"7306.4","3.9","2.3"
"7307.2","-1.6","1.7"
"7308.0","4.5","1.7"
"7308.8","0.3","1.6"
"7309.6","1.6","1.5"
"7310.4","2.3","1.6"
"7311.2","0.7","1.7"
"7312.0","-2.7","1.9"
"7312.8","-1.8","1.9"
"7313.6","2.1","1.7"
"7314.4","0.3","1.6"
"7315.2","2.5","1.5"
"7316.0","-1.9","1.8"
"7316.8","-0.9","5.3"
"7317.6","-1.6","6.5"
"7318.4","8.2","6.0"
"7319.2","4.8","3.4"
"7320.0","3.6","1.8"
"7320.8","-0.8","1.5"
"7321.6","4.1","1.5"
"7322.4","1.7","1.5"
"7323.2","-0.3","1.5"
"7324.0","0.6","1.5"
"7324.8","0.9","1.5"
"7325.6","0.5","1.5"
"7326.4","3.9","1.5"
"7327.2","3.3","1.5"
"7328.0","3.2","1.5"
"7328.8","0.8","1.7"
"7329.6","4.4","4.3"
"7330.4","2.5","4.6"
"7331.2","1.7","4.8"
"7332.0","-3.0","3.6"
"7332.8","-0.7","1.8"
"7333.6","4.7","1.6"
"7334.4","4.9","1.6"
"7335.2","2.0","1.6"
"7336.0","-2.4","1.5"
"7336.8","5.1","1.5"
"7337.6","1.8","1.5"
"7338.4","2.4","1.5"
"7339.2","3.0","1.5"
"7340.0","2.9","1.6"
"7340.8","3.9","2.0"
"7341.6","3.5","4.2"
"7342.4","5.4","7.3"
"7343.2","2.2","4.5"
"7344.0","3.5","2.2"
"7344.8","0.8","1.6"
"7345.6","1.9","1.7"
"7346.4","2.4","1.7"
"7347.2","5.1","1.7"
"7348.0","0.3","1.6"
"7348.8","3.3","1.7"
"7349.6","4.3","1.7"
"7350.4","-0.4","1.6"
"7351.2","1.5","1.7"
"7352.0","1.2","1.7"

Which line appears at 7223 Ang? [O II] 3727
